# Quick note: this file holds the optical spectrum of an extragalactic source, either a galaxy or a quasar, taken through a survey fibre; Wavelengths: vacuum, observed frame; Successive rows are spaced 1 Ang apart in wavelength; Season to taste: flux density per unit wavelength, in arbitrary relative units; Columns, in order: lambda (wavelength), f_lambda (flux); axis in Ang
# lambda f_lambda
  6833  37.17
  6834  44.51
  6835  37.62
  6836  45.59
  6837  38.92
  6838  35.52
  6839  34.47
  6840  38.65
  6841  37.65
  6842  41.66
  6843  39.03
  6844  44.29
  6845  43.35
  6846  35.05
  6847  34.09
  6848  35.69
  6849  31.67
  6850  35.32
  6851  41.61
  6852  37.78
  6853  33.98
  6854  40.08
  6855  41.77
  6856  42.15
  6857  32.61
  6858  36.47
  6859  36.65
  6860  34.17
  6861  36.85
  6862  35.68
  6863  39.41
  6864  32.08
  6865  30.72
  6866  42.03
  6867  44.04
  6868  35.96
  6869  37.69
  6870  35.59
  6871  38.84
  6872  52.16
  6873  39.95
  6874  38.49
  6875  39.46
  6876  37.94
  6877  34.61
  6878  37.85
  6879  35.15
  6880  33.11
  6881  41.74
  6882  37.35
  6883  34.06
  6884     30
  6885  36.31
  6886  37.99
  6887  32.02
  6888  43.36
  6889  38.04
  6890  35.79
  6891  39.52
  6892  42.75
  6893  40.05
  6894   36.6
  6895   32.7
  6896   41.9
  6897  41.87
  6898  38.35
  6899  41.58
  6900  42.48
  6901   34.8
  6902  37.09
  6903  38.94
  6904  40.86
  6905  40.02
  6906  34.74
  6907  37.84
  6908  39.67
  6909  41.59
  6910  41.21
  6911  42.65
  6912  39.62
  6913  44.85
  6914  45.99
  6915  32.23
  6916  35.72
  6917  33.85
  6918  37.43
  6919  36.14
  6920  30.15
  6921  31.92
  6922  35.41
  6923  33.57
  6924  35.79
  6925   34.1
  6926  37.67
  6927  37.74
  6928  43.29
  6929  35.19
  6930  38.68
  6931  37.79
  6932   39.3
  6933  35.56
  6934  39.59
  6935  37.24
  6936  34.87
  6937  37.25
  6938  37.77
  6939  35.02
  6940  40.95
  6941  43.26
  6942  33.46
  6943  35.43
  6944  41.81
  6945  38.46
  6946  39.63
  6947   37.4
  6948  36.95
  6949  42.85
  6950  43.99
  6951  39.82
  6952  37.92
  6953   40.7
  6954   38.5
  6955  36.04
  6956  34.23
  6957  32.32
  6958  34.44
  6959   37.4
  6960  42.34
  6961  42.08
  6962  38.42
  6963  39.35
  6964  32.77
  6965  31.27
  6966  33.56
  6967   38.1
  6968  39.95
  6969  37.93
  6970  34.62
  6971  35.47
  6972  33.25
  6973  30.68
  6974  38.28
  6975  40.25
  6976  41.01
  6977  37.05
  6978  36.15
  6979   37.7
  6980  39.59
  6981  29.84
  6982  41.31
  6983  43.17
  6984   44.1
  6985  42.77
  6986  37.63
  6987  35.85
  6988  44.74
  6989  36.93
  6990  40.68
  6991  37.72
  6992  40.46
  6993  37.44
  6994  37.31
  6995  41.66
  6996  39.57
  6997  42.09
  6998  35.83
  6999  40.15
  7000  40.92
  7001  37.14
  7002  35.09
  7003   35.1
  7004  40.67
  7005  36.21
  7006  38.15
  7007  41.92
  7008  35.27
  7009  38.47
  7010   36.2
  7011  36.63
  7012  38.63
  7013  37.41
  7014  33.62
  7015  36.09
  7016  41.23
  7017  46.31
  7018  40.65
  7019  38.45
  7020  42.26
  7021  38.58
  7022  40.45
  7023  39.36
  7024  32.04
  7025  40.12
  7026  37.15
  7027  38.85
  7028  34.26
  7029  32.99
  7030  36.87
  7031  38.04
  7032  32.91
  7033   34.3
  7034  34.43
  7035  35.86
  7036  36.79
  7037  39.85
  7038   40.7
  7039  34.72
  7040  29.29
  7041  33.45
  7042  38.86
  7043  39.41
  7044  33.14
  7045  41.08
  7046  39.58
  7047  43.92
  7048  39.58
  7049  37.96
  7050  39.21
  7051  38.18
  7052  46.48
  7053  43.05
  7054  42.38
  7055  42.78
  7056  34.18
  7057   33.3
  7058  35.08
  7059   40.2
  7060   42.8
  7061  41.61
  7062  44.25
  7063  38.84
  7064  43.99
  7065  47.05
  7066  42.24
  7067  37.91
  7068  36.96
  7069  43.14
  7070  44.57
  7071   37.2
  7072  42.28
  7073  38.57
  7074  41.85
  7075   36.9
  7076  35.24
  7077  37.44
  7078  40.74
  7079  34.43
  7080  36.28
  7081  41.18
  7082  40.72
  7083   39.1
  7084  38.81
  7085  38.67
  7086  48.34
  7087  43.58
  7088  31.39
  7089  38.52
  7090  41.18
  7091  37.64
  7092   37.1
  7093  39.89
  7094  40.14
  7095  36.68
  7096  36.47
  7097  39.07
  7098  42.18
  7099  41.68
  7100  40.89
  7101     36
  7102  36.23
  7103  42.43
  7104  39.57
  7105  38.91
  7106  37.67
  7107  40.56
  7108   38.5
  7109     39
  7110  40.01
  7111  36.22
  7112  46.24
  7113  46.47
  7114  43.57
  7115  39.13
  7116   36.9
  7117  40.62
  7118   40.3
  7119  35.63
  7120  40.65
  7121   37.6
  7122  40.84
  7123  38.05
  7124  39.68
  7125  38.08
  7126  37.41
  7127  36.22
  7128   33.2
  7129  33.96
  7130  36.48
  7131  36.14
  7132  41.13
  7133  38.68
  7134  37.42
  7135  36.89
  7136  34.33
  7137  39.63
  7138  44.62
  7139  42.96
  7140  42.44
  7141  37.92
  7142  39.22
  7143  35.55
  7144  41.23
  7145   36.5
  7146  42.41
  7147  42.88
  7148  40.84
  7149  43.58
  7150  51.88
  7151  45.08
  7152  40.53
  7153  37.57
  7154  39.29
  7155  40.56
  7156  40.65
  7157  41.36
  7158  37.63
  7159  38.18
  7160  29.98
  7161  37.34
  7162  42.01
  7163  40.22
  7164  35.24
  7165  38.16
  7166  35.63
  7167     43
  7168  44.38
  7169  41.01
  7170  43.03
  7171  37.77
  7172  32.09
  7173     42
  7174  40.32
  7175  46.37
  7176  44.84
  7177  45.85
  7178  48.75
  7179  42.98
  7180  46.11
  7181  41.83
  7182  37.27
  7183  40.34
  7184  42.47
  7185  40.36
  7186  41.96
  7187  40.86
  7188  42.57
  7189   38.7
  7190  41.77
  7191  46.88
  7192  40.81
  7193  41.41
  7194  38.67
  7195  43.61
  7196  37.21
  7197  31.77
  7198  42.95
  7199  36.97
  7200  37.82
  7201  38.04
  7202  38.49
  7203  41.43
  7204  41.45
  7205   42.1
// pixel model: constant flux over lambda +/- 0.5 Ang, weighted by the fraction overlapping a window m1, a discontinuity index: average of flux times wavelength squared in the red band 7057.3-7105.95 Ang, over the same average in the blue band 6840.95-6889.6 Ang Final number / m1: 1.1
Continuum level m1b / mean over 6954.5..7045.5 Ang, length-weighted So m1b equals 37.6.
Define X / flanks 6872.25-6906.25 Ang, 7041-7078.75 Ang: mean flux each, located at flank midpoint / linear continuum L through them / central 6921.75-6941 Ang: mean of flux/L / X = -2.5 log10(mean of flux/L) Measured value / 0.031 mag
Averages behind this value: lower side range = 38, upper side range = 39.9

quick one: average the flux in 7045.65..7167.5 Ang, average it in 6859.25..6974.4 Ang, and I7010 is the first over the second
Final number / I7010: 1.1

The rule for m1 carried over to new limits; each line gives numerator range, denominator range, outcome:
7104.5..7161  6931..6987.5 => 1.10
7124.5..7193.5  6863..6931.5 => 1.14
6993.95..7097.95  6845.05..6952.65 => 1.07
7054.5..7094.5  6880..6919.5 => 1.09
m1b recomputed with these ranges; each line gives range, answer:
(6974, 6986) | 39.2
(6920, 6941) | 36.9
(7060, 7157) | 39.7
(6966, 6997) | 38.4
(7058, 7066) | 42.2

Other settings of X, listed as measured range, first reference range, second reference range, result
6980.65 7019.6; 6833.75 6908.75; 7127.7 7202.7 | 0.004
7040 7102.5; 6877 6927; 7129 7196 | 0.001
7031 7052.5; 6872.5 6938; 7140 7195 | 0.050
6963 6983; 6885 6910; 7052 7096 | 0.077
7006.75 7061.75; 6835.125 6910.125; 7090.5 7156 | 0.024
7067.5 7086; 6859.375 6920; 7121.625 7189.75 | 0.004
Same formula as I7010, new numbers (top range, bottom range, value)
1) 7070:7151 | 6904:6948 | 1.04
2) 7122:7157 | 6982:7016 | 1.02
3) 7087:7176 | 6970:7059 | 1.03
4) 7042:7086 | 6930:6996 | 1.05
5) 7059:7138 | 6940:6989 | 1.04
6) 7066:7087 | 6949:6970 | 1.05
